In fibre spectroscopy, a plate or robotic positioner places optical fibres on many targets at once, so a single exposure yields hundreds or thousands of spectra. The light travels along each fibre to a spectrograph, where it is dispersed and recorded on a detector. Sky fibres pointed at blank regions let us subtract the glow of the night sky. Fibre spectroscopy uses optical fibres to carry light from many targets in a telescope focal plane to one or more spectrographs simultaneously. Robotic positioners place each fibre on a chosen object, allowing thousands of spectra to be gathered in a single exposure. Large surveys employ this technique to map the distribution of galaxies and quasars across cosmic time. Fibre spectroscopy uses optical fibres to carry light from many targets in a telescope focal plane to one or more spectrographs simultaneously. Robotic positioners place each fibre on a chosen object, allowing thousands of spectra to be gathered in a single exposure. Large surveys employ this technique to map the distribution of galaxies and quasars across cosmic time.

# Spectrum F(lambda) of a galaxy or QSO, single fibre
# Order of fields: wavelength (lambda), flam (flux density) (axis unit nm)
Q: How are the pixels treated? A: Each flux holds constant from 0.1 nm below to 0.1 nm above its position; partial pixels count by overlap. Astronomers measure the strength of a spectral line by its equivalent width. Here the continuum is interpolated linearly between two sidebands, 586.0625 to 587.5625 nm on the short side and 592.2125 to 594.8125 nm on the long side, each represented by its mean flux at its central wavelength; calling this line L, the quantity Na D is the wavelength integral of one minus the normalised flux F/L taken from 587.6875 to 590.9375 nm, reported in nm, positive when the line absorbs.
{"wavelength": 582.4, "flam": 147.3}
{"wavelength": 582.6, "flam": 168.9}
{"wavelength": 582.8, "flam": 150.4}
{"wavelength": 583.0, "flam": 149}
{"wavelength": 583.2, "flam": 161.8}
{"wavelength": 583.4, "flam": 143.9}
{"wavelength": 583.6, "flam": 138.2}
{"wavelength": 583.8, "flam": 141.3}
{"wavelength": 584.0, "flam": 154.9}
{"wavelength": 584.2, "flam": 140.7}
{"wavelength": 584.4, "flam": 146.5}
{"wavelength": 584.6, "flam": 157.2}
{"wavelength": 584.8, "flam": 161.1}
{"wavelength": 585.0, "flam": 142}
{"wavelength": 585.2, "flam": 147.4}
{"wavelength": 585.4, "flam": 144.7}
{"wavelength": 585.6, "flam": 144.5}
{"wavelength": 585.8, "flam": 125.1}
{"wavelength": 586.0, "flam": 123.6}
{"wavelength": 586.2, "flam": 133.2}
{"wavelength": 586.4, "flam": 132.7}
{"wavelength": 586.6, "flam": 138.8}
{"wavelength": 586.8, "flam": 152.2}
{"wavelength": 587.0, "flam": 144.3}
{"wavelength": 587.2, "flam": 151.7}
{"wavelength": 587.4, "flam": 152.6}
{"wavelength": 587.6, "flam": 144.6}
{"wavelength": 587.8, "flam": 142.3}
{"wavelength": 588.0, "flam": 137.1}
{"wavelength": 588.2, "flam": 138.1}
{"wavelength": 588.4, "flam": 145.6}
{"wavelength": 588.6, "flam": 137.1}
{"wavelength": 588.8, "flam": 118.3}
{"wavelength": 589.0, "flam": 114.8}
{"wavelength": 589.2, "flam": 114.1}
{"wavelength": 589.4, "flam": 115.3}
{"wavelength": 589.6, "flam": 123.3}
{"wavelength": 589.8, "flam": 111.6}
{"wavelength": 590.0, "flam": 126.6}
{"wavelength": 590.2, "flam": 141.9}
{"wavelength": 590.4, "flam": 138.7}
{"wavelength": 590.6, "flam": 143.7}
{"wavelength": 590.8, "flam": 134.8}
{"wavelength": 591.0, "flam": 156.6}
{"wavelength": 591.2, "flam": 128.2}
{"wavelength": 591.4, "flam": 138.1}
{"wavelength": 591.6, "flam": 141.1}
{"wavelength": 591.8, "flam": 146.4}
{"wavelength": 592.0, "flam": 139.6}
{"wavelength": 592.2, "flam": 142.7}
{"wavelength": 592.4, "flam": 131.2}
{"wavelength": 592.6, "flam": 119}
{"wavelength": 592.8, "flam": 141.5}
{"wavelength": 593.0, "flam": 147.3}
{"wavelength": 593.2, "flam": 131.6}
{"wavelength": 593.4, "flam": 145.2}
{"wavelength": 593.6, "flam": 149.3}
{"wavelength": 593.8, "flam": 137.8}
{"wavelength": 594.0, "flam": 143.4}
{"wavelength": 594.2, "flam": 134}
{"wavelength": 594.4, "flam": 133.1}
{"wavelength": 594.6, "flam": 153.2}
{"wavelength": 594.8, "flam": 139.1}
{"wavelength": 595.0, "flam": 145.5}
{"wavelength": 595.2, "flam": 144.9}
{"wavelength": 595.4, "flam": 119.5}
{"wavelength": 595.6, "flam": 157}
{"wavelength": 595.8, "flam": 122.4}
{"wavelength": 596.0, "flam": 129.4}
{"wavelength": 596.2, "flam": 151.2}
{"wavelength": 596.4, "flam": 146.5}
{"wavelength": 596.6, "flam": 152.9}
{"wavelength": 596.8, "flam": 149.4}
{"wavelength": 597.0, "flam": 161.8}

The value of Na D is 0.25 nm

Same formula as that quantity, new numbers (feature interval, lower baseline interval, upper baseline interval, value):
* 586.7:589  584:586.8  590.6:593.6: 0.00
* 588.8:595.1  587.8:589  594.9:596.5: 0.06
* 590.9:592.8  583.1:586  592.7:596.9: 0.06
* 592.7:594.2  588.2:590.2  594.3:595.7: -0.05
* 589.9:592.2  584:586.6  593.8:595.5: 0.01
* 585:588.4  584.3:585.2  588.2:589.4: -0.05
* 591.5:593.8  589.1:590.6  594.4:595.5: -0.10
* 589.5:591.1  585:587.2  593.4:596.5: 0.06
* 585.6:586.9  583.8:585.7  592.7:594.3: 0.11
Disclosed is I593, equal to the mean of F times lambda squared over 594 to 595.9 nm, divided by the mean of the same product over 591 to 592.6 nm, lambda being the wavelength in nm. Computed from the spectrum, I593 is 1.0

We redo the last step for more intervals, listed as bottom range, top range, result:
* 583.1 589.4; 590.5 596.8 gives 1.02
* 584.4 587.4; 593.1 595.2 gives 1.02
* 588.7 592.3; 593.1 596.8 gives 1.09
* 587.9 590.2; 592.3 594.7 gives 1.12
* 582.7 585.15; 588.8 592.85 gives 0.91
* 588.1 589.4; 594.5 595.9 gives 1.13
